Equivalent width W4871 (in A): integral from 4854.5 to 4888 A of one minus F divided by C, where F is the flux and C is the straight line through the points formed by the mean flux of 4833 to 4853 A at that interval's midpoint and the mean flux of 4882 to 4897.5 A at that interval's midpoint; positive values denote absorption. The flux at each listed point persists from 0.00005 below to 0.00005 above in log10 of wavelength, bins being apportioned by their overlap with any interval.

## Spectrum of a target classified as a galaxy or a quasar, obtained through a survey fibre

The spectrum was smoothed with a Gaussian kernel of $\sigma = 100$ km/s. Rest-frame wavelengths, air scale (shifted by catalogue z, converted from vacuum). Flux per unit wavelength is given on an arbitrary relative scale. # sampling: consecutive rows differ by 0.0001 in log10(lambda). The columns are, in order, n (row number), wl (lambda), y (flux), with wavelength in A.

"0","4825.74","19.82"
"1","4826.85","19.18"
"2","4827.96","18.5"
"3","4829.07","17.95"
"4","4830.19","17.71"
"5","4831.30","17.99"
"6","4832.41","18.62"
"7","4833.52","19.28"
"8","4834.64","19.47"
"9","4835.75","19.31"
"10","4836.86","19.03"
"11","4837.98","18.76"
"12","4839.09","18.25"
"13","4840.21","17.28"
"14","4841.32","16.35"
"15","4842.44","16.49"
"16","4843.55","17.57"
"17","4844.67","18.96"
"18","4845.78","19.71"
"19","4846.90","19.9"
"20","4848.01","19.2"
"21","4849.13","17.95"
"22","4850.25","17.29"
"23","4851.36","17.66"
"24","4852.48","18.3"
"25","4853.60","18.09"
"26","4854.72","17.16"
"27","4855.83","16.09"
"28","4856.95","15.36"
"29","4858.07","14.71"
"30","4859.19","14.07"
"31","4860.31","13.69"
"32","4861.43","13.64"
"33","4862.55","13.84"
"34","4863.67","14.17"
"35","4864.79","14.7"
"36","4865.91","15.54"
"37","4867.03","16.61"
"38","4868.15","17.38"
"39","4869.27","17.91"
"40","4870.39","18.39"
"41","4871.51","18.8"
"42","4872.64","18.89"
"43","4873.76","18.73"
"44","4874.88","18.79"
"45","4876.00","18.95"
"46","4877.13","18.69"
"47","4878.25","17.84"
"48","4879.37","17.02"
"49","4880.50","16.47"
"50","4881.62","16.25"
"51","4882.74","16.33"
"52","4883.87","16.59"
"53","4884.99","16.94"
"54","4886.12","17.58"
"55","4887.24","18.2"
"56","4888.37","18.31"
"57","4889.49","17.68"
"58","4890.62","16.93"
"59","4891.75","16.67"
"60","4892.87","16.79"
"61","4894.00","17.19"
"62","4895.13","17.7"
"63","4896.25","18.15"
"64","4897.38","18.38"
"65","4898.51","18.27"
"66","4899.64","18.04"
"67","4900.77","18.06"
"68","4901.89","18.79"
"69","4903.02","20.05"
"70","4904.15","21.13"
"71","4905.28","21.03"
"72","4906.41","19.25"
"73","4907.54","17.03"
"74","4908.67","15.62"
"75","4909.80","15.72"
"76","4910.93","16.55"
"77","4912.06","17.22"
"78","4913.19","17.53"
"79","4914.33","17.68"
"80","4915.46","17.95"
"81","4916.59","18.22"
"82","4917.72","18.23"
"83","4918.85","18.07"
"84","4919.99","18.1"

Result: 2.1 A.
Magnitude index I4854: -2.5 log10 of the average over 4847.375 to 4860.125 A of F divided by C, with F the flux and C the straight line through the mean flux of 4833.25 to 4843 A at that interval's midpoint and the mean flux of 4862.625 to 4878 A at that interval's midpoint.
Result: 0.063 mag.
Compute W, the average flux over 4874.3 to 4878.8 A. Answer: 18.6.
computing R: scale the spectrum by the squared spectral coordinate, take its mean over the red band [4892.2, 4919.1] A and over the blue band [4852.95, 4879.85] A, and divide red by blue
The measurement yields 1.1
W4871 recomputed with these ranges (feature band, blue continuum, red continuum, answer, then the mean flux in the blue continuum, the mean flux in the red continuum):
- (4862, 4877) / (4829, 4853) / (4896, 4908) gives 1.16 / 18.3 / 19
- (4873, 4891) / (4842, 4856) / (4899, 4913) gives 0.55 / 18.1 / 18.2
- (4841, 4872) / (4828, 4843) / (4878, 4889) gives 1.71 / 18.2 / 17.1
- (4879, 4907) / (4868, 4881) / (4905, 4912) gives -0.30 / 18.2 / 17.4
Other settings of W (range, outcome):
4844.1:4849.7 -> 19.1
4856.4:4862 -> 14.3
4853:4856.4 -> 17.1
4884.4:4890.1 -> 17.7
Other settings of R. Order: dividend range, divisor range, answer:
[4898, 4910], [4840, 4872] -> 1.13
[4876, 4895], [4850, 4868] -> 1.11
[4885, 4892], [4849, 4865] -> 1.13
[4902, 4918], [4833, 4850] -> 1.01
